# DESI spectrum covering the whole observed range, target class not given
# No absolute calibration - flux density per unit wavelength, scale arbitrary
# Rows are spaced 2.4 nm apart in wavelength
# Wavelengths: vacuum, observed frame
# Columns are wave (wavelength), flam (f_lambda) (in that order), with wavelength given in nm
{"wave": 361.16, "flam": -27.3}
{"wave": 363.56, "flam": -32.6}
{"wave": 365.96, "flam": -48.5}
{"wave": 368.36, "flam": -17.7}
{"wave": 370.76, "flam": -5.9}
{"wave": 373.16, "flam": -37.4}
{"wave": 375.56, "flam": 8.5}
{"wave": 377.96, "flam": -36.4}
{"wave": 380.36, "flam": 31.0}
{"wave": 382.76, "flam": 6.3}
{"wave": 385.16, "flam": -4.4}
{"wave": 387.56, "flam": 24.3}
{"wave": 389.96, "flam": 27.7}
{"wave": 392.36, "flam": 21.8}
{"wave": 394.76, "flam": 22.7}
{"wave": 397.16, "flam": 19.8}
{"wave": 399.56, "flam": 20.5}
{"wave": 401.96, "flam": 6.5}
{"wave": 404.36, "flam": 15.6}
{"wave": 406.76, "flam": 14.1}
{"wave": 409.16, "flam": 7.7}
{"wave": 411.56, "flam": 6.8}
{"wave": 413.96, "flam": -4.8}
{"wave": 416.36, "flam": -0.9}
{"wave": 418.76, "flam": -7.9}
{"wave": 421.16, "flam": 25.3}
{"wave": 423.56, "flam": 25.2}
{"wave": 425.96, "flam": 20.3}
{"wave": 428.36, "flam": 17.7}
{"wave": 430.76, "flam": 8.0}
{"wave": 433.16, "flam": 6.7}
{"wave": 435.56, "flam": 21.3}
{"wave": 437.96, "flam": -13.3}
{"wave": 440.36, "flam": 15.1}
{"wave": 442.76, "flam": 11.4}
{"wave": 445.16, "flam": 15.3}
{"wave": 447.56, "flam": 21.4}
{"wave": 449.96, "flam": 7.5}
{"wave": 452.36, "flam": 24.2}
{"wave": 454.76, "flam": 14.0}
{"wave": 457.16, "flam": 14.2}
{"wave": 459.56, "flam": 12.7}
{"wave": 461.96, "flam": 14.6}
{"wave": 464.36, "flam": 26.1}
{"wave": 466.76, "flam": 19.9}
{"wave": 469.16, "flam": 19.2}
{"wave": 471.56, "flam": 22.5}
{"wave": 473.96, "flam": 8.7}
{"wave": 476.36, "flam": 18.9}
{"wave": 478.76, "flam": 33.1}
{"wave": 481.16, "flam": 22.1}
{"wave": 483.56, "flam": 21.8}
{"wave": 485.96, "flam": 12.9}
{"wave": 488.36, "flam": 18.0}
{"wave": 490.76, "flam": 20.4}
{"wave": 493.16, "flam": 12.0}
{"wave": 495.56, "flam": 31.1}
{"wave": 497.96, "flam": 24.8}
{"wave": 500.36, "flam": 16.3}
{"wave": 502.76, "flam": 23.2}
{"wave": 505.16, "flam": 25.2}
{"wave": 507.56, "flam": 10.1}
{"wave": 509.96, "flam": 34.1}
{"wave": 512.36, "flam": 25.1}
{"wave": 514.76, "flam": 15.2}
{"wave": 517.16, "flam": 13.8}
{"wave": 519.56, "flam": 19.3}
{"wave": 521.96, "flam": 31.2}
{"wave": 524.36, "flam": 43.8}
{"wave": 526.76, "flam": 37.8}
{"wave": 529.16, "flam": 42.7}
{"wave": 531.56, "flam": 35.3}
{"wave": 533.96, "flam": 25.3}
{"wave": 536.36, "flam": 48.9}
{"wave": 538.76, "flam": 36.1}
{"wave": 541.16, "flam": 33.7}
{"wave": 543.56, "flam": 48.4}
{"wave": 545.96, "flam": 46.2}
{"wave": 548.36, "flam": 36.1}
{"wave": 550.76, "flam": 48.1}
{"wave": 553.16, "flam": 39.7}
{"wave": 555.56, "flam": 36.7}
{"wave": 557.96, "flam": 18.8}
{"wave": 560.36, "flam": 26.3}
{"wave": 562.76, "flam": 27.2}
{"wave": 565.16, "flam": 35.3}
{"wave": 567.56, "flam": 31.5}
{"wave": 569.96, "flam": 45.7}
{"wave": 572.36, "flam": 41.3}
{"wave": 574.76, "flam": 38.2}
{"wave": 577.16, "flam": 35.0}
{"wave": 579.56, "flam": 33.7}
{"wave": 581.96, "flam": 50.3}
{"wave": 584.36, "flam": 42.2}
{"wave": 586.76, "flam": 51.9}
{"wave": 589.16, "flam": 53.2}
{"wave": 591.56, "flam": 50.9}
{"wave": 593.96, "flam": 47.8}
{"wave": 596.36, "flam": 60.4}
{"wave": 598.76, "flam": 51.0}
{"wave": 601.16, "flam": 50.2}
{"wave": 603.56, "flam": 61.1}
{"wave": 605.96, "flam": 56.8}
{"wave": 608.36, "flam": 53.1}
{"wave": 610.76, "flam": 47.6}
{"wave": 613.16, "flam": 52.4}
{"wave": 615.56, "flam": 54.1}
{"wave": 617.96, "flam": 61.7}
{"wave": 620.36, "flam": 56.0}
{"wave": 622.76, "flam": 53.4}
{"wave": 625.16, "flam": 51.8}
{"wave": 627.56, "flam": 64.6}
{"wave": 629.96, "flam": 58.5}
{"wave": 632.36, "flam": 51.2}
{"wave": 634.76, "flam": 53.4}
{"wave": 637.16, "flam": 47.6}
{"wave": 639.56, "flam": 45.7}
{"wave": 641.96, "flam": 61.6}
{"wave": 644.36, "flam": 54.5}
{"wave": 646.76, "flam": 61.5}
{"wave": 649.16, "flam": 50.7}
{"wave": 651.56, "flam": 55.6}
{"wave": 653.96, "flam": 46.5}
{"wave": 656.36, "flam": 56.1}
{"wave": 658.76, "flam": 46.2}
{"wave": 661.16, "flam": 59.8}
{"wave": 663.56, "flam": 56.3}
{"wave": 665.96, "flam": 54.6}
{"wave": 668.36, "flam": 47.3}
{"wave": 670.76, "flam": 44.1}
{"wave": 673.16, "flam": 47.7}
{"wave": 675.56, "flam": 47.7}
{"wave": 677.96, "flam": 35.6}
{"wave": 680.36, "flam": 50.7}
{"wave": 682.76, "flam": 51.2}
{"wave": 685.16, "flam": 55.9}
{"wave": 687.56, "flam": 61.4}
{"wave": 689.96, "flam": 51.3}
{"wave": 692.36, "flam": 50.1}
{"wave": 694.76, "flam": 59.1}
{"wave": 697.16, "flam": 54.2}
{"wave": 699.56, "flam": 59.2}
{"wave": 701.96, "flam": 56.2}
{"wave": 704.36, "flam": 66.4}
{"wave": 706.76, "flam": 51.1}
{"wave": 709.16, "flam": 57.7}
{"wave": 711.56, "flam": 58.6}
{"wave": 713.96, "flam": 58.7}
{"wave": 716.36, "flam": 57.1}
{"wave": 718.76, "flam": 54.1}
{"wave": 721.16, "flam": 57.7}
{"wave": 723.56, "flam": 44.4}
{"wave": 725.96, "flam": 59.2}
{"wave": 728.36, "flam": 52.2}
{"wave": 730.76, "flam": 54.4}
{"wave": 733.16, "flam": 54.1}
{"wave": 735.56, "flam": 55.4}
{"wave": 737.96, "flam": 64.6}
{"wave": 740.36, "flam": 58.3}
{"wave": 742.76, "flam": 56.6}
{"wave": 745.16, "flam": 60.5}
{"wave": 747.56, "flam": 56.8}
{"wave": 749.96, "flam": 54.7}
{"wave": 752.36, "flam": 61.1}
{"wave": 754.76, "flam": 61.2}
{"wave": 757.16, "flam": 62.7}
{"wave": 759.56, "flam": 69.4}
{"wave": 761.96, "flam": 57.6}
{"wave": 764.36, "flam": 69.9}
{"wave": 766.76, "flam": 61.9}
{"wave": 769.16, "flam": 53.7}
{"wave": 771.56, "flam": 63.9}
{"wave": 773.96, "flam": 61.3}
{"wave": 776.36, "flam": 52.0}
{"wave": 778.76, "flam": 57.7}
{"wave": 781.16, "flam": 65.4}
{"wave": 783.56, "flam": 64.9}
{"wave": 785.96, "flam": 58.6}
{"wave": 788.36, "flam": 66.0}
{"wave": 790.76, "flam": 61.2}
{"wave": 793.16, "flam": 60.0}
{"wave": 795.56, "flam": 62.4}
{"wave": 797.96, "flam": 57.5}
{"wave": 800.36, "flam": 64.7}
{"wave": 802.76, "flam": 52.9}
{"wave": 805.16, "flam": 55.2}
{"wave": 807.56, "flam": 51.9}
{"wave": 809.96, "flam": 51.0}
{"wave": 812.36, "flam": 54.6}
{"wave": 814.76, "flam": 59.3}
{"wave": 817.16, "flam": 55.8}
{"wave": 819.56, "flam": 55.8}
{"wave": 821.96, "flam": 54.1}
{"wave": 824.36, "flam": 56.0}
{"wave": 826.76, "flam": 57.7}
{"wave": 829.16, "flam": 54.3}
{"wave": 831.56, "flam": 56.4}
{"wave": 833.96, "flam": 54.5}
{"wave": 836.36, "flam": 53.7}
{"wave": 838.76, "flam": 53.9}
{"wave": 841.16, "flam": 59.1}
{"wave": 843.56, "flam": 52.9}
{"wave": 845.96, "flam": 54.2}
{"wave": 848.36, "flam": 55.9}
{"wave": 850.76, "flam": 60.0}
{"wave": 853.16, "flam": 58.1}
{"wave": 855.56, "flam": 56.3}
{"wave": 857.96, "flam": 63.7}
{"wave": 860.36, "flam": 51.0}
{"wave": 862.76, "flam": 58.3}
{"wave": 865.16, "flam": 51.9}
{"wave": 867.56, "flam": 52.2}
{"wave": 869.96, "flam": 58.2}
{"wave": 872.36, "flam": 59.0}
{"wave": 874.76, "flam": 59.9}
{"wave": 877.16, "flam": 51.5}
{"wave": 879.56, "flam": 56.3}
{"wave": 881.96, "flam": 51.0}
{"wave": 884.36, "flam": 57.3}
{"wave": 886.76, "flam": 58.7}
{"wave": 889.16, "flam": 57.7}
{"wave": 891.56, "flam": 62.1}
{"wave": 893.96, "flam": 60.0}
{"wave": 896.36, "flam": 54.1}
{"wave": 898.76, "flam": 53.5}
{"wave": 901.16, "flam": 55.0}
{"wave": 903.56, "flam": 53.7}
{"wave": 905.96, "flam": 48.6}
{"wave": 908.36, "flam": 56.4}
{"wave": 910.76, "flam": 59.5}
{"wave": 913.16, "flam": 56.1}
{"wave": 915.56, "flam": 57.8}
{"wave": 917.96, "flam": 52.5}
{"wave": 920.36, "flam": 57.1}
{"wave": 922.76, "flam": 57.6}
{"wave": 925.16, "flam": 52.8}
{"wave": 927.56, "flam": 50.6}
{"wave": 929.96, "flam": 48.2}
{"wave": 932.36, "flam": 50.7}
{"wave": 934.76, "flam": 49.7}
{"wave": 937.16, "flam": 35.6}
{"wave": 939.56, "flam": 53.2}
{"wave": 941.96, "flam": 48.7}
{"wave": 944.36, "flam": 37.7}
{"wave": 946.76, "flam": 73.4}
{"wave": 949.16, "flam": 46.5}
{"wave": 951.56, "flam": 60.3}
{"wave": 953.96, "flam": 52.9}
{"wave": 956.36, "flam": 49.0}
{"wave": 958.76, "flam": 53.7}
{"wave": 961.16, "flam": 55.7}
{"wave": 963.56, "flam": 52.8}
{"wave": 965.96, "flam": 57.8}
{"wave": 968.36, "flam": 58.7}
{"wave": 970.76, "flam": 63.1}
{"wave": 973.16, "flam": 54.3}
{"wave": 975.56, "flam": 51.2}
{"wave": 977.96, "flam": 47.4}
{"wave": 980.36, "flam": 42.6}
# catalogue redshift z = 0.309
